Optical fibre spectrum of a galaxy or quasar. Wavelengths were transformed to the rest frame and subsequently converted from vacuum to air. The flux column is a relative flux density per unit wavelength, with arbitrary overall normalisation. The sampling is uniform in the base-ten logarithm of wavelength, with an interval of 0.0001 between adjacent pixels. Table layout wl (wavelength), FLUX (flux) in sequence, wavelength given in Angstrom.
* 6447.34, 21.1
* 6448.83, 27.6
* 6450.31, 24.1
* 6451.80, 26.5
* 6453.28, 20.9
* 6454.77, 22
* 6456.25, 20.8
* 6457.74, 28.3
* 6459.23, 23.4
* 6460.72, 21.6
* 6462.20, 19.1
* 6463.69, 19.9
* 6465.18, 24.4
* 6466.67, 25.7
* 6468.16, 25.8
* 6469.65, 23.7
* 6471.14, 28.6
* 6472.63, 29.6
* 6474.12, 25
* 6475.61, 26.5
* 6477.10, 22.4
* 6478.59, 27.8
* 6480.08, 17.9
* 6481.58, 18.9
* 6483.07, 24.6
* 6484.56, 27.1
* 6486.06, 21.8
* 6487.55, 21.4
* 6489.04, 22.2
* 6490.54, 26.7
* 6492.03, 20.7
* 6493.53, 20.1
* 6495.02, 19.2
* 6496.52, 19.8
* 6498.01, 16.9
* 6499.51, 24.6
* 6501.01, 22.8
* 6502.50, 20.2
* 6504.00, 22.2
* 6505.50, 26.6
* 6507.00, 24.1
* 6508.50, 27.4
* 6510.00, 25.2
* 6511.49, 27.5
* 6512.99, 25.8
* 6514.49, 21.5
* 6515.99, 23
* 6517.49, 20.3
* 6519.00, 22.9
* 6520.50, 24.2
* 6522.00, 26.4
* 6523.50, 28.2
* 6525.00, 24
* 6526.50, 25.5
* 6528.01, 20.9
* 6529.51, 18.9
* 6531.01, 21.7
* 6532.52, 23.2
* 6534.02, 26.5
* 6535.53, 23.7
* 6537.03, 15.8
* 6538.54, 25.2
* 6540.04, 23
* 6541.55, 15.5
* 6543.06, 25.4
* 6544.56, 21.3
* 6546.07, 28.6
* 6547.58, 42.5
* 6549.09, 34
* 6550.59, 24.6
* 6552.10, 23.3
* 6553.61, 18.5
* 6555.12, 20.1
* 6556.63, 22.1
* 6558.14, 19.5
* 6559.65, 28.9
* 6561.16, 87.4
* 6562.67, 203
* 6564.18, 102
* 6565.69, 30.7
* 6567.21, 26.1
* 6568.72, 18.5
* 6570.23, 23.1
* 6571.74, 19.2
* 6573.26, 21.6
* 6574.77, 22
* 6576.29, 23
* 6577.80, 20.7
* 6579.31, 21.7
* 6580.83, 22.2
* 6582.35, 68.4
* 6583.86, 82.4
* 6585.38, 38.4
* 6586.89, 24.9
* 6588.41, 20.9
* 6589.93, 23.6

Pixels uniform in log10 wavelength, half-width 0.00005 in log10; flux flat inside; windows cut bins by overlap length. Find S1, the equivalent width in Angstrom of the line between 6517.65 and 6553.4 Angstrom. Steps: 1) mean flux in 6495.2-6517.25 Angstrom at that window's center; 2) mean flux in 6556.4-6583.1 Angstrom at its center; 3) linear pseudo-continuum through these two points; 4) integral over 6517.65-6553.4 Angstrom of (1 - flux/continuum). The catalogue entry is 8.9 Angstrom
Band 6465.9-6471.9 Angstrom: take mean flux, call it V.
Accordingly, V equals 25.9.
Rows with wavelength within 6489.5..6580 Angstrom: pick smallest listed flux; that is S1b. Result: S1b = 15.5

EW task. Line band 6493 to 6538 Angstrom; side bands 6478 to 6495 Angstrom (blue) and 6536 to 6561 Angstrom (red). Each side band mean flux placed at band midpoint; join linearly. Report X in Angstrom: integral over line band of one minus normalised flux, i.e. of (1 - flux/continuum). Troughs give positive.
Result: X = 1.9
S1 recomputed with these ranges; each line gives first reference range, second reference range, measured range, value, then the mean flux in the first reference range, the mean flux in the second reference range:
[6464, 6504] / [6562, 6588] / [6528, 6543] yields 5.75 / 23.2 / 44.3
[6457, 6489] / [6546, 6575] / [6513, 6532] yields 5.93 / 23.9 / 41.4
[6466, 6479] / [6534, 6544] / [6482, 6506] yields 2.42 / 26.1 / 21.8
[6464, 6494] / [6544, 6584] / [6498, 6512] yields 2.28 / 24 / 39.3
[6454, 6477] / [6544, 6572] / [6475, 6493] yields 3.04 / 24.2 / 42.3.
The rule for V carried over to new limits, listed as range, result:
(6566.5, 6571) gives 22.6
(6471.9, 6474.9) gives 27.3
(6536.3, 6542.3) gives 19.9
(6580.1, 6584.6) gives 57.8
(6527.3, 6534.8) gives 22.3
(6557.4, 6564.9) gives 88.3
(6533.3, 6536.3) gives 25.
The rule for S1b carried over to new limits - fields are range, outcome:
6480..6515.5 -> 16.9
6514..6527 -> 20.3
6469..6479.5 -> 22.4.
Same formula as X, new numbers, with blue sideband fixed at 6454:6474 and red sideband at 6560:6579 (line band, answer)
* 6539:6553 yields 5.47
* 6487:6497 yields 2.97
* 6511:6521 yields 3.50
